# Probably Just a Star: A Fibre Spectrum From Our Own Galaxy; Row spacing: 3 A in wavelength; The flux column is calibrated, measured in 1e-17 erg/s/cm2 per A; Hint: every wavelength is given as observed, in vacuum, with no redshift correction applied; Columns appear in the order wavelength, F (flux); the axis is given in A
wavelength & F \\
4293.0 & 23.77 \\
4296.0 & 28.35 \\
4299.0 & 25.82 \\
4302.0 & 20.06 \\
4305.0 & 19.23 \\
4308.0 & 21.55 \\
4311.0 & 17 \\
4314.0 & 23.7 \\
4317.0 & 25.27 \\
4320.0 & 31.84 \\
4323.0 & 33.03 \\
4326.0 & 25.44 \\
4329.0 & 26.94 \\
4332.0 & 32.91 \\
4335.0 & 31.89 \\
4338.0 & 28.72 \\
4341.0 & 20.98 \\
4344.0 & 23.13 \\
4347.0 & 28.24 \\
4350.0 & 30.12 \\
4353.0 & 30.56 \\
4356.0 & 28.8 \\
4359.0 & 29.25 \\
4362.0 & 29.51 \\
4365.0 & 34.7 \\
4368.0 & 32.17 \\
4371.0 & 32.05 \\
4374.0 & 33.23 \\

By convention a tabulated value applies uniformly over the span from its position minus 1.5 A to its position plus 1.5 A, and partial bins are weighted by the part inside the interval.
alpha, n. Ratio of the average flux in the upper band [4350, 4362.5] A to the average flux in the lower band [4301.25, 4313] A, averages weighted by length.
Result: 1.51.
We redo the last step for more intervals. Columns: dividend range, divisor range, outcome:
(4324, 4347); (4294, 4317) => 1.22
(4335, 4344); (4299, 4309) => 1.22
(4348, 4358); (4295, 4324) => 1.22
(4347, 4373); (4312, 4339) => 1.07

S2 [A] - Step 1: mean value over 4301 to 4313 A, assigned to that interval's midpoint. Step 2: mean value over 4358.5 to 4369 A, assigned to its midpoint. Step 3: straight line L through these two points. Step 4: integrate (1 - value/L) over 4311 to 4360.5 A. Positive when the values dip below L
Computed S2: -4.7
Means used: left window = 19.6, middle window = 27.8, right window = 31.6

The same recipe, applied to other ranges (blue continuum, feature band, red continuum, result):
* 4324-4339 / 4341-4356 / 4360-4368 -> 1.6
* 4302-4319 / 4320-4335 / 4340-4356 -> -3.8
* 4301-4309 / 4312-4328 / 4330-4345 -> -2.6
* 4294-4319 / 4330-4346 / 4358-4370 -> 0.0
